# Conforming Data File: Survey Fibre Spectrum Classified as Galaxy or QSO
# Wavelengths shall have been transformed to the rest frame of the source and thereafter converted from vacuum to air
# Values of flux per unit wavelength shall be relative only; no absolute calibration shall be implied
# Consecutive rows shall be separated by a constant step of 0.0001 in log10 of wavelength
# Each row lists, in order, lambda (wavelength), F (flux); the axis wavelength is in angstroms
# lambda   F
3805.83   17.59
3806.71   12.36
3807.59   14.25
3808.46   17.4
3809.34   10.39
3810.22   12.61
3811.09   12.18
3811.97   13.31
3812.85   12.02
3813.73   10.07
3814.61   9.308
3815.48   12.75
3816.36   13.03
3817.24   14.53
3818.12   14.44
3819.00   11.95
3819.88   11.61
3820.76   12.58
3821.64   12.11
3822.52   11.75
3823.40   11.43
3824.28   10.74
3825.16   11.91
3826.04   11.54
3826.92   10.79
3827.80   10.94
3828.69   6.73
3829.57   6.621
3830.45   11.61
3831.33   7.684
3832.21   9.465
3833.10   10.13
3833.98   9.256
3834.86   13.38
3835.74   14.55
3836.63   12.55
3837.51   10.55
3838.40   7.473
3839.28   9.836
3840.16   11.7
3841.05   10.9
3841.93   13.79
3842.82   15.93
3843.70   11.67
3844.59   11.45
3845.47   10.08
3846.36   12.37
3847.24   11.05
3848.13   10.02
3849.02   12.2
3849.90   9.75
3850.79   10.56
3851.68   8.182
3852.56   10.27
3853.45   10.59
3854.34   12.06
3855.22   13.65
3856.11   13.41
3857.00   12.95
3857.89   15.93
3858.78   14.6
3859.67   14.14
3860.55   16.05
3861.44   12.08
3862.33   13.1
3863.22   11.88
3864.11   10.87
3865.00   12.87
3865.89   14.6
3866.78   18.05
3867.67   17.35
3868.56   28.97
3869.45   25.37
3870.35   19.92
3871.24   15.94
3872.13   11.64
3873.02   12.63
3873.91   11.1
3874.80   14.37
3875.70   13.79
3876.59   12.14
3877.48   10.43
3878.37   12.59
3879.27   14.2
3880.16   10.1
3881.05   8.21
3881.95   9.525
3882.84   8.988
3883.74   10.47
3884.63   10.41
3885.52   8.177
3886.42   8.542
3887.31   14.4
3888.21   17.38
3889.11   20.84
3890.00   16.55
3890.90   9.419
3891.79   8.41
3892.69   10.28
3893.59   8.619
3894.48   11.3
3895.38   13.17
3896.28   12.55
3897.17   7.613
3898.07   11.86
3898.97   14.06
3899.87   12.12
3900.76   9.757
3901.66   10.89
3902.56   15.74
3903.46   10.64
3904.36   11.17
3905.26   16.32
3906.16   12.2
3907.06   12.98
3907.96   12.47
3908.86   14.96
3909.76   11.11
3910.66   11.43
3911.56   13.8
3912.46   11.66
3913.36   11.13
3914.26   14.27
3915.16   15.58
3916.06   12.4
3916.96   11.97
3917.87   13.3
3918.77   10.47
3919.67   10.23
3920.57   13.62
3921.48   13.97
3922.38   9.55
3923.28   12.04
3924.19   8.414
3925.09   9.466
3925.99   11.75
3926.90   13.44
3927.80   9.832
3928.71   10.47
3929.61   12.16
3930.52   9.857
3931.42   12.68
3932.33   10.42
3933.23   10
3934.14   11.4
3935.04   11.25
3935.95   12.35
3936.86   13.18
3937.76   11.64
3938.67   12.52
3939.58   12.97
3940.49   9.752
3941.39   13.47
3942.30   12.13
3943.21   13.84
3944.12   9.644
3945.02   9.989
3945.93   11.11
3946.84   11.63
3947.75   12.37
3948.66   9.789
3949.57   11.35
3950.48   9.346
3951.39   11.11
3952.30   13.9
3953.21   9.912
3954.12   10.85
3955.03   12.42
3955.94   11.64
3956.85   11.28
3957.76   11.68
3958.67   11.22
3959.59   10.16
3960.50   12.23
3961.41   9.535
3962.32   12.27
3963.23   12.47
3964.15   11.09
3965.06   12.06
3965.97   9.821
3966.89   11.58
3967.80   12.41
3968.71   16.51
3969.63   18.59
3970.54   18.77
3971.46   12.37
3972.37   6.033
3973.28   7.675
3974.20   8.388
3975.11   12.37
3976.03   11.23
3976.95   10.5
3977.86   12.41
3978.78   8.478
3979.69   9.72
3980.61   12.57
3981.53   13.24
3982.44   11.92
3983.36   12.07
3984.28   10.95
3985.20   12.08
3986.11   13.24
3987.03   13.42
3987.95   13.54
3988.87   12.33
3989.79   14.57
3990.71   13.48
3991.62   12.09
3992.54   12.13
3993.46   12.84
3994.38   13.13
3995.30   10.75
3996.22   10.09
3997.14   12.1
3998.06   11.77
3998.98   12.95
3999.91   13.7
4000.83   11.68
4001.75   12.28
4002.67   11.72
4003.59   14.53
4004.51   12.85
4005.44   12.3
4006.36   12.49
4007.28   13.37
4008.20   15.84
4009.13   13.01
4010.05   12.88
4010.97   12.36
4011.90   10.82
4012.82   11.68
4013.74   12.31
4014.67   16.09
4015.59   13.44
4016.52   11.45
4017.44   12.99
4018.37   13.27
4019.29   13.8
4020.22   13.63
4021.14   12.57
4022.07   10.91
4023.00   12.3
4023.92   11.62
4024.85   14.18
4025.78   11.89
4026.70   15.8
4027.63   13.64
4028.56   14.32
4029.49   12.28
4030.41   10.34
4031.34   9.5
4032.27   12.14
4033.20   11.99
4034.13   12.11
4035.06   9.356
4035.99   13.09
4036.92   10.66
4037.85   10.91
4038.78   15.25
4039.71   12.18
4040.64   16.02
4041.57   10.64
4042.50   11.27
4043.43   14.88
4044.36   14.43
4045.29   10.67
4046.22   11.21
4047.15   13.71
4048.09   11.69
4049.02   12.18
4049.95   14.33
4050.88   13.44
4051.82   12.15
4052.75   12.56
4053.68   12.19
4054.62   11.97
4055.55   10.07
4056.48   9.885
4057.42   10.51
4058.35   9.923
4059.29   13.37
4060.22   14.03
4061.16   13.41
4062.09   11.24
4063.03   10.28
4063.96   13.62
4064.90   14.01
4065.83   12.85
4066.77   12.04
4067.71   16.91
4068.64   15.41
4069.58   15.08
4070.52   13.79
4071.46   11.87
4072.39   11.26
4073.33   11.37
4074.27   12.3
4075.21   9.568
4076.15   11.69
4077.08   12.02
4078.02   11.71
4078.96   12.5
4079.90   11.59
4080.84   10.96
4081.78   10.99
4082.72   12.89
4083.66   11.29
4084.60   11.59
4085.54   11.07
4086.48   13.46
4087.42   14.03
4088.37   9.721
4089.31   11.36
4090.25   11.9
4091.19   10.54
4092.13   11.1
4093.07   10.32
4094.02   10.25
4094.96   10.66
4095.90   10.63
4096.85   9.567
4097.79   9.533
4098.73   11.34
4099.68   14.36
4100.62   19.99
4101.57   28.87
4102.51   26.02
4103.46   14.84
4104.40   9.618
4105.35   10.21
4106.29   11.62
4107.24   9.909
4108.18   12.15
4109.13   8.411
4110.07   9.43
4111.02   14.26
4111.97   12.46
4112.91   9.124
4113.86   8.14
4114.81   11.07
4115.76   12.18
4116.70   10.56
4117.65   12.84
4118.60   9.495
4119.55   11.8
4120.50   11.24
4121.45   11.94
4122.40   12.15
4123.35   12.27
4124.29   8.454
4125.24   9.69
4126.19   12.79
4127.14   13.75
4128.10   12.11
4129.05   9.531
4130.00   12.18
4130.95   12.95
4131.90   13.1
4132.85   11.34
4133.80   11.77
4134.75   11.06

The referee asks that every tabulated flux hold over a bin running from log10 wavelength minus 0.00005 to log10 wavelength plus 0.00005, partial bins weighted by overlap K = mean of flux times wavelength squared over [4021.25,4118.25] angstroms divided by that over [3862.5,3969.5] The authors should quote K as 1.1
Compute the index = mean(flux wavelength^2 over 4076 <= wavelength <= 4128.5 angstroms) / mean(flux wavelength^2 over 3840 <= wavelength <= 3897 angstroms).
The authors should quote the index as 1.1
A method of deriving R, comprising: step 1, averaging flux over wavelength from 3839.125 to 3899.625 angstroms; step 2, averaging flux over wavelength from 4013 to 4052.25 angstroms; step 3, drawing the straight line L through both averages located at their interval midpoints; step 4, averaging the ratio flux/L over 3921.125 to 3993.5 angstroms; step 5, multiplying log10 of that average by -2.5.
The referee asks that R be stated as 0.09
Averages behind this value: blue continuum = 12.8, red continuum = 12.6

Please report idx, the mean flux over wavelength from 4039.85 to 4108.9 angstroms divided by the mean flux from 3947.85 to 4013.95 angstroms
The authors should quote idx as 1.0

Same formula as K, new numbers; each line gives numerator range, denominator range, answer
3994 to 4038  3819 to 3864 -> 1.18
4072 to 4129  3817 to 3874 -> 1.08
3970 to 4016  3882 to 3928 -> 1.07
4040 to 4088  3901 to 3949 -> 1.12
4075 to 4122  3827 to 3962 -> 1.11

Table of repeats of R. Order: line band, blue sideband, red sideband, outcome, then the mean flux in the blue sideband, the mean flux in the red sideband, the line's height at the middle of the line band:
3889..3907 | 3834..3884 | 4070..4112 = 0.07 mag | 12.9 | 12.3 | 12.8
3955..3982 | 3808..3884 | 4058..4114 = 0.07 mag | 12.4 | 12.4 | 12.4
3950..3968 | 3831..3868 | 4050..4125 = 0.07 mag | 12.1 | 12.2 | 12.1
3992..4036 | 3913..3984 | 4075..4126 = -0.07 mag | 11.6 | 12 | 11.8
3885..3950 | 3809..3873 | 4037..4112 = 0.05 mag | 12.5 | 12.5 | 12.5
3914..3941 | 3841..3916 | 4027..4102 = 0.09 mag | 12.8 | 12.4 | 12.7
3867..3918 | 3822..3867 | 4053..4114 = -0.10 mag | 11.7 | 12.3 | 11.8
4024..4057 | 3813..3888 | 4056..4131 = -0.02 mag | 12.2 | 12.1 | 12.2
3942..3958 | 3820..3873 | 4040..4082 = 0.10 mag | 12.5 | 12.4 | 12.5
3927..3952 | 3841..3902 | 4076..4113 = 0.11 mag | 12.8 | 12.4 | 12.6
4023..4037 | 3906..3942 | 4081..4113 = 0.00 mag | 11.9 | 12.5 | 12.3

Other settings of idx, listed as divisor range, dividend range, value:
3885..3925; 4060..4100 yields 0.98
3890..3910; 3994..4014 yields 1.06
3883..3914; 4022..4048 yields 1.02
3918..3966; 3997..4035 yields 1.11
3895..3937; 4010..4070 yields 1.05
